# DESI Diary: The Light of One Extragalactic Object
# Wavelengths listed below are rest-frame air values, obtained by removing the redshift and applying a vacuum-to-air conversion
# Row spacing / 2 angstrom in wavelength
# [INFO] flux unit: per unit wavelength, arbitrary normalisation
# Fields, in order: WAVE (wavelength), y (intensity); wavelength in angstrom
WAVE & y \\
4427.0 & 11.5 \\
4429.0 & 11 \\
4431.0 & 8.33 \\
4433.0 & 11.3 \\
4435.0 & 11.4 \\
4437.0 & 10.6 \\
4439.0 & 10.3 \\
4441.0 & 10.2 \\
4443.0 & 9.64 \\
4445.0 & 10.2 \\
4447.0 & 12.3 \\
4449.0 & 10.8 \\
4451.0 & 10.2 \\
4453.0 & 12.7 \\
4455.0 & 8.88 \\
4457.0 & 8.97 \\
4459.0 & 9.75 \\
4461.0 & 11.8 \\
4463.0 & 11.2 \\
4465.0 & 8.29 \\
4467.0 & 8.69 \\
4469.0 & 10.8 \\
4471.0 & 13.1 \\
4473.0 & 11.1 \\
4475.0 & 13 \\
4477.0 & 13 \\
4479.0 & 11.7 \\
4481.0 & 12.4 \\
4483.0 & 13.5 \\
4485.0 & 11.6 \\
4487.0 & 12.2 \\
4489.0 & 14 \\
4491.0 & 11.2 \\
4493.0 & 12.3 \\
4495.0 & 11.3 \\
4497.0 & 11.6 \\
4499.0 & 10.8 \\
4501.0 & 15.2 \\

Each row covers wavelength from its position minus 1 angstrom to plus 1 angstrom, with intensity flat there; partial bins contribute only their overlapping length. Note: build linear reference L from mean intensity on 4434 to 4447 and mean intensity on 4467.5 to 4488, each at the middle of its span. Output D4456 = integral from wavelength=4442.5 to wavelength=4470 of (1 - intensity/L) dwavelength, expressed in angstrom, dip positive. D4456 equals 2.2 angstrom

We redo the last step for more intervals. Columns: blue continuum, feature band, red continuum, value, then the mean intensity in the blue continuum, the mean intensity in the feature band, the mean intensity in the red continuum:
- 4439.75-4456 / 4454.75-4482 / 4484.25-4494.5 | 1.1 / 10.6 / 11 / 12.2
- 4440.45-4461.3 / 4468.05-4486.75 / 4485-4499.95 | -1.4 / 10.5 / 12.2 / 11.9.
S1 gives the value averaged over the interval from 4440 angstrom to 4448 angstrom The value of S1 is 10.6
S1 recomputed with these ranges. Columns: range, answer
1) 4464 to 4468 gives 8.49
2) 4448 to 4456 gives 10.6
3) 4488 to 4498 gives 12.1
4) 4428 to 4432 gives 9.66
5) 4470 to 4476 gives 12.4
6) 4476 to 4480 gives 12.3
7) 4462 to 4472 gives 10.4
